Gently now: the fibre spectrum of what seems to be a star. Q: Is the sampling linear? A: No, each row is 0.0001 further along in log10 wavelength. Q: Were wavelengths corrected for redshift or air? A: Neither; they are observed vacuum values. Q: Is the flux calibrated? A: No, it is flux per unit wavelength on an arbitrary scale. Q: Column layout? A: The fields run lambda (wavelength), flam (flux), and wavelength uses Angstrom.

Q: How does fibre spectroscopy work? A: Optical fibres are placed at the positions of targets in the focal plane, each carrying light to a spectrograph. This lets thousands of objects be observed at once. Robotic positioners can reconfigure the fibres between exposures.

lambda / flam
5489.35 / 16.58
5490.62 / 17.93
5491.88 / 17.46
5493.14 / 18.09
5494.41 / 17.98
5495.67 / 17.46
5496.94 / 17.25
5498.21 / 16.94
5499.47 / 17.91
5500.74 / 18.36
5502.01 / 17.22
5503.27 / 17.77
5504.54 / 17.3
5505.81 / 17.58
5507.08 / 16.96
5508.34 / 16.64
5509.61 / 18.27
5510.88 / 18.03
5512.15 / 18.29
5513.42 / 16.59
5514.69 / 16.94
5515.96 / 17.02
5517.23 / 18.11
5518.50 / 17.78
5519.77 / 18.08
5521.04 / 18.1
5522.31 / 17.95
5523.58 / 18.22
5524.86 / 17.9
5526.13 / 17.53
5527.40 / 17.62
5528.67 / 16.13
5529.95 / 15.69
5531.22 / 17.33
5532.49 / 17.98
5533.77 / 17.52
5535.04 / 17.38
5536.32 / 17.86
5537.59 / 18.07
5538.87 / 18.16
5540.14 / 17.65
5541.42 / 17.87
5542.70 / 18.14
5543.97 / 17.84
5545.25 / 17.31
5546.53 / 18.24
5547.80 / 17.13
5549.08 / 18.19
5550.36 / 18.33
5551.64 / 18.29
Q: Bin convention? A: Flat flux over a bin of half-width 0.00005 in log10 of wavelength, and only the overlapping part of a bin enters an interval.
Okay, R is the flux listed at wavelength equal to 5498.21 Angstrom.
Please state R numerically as 16.94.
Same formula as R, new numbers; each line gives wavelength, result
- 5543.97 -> 17.84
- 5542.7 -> 18.14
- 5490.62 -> 17.93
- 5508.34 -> 16.64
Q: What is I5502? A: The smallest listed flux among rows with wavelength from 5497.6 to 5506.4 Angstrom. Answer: 16.94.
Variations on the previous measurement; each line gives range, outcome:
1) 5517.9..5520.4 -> 17.78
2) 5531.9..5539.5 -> 17.38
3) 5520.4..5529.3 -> 16.13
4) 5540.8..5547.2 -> 17.31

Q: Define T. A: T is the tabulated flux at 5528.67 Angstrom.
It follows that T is 16.13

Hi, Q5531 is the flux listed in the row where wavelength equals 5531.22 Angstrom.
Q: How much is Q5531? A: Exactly 17.33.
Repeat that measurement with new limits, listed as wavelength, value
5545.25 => 17.31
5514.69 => 16.94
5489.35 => 16.58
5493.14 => 18.09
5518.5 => 17.78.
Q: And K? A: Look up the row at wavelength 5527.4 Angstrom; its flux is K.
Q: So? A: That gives 17.62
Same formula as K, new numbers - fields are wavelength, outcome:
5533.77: 17.52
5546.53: 18.24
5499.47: 17.91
